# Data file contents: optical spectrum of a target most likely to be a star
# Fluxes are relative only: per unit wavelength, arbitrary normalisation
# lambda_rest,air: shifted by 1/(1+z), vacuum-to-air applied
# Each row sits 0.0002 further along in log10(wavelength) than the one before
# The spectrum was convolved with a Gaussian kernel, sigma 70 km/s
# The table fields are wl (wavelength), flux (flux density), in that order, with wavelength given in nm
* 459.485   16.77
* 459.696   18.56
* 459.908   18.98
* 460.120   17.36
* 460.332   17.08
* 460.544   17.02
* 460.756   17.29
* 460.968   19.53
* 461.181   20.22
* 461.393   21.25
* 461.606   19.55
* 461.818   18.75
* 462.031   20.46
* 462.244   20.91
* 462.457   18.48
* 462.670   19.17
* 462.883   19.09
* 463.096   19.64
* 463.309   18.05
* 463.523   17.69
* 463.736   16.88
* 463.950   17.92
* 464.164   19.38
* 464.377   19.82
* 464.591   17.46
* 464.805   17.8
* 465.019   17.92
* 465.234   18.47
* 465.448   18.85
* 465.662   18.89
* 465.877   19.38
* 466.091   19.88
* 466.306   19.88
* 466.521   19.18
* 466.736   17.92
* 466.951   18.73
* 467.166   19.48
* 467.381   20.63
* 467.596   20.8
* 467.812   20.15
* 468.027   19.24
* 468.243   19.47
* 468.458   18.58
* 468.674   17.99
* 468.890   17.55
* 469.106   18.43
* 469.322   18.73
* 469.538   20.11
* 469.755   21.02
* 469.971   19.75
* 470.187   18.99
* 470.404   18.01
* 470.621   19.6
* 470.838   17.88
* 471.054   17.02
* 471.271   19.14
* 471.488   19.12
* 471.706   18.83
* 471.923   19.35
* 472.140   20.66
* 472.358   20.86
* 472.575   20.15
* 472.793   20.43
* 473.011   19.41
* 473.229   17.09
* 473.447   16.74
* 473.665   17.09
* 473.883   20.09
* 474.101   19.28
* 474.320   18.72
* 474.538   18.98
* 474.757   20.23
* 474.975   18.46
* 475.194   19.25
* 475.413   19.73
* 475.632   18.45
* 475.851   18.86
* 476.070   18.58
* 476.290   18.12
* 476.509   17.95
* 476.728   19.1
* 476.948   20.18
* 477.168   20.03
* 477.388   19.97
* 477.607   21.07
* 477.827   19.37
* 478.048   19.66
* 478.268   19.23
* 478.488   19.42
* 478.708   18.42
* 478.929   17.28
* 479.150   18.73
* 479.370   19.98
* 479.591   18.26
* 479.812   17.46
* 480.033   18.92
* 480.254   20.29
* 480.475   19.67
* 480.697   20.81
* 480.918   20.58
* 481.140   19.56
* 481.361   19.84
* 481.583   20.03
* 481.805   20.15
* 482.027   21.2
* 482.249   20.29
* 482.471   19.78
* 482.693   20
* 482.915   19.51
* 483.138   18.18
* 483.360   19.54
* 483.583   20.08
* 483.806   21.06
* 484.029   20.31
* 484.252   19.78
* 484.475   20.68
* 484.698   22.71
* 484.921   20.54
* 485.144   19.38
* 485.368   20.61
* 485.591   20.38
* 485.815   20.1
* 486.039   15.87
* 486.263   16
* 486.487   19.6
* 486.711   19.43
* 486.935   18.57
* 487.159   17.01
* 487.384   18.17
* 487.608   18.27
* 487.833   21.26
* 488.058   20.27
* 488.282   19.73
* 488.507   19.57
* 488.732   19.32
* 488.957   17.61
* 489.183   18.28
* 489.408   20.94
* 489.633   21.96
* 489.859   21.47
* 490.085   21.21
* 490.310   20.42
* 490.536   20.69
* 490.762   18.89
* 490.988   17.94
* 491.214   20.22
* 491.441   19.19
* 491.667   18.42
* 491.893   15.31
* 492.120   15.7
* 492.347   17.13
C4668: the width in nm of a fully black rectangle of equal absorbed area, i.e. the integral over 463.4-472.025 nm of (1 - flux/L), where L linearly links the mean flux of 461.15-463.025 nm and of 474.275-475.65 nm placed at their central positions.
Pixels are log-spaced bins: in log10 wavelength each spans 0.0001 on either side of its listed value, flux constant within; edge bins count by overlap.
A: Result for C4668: 0.27 nm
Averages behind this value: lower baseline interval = 19.7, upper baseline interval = 19.2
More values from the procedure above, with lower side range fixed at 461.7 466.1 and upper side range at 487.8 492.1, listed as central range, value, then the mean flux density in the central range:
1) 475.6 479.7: 0.01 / 19.1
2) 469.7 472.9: -0.06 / 19.4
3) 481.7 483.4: -0.05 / 19.8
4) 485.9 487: 0.08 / 17.9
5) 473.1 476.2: 0.06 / 18.7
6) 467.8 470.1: -0.03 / 19.1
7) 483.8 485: -0.09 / 20.8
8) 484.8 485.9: -0.05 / 20.2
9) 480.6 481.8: -0.06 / 20.2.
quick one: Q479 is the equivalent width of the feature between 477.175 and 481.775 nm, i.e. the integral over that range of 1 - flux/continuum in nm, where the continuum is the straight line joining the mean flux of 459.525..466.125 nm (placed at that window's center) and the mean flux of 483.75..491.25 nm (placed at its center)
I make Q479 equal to -0.026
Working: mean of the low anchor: 18.7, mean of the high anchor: 19.6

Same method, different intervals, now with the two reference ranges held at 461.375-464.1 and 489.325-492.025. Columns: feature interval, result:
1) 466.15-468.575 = -0.045 nm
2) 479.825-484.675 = -0.134 nm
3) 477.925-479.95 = 0.070 nm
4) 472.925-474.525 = 0.074 nm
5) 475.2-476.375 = 0.031 nm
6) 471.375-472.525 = -0.034 nm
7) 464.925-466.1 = 0.014 nm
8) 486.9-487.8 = 0.062 nm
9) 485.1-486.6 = 0.056 nm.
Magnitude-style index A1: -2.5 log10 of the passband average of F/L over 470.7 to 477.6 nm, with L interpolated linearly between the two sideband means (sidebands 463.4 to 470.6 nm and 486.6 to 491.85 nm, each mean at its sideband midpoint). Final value 0.00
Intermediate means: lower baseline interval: 18.9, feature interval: 19.1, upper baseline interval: 19.5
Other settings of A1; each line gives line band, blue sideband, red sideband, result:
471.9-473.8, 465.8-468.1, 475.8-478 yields 0.02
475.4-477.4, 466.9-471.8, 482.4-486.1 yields 0.03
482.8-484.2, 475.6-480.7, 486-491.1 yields -0.03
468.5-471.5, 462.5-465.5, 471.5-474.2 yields 0.01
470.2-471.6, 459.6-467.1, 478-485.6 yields 0.04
